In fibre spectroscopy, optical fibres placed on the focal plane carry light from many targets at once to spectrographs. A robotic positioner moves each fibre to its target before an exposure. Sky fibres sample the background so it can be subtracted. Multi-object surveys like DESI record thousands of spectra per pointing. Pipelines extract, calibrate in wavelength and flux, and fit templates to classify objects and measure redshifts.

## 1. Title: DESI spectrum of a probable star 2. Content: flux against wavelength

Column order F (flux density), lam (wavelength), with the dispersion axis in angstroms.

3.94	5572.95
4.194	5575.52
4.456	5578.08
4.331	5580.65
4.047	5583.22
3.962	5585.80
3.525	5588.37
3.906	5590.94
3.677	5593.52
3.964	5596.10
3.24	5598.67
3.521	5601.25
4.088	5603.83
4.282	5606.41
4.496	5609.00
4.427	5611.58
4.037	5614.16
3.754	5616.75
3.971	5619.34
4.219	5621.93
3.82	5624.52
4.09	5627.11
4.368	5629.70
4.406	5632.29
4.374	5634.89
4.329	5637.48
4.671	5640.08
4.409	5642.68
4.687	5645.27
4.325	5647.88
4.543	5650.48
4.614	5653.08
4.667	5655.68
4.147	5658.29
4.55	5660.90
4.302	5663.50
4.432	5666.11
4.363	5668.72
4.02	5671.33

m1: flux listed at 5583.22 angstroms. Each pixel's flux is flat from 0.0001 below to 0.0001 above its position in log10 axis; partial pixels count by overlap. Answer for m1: 4.047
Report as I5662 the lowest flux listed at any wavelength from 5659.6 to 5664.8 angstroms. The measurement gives 4.302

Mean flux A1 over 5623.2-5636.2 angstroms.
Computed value 4.21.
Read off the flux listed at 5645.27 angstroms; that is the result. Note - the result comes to 4.687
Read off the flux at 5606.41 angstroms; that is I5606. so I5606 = 4.282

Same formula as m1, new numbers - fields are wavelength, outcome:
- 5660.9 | 4.55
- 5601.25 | 3.521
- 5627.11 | 4.09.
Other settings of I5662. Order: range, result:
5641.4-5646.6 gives 4.409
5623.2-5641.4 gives 3.82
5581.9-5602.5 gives 3.24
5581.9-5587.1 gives 3.962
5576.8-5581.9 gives 4.331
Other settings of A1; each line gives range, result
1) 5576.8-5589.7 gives 4.06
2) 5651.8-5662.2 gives 4.49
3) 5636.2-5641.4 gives 4.5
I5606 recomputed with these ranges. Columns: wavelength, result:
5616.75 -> 3.754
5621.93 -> 4.219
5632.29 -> 4.406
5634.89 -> 4.374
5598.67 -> 3.24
